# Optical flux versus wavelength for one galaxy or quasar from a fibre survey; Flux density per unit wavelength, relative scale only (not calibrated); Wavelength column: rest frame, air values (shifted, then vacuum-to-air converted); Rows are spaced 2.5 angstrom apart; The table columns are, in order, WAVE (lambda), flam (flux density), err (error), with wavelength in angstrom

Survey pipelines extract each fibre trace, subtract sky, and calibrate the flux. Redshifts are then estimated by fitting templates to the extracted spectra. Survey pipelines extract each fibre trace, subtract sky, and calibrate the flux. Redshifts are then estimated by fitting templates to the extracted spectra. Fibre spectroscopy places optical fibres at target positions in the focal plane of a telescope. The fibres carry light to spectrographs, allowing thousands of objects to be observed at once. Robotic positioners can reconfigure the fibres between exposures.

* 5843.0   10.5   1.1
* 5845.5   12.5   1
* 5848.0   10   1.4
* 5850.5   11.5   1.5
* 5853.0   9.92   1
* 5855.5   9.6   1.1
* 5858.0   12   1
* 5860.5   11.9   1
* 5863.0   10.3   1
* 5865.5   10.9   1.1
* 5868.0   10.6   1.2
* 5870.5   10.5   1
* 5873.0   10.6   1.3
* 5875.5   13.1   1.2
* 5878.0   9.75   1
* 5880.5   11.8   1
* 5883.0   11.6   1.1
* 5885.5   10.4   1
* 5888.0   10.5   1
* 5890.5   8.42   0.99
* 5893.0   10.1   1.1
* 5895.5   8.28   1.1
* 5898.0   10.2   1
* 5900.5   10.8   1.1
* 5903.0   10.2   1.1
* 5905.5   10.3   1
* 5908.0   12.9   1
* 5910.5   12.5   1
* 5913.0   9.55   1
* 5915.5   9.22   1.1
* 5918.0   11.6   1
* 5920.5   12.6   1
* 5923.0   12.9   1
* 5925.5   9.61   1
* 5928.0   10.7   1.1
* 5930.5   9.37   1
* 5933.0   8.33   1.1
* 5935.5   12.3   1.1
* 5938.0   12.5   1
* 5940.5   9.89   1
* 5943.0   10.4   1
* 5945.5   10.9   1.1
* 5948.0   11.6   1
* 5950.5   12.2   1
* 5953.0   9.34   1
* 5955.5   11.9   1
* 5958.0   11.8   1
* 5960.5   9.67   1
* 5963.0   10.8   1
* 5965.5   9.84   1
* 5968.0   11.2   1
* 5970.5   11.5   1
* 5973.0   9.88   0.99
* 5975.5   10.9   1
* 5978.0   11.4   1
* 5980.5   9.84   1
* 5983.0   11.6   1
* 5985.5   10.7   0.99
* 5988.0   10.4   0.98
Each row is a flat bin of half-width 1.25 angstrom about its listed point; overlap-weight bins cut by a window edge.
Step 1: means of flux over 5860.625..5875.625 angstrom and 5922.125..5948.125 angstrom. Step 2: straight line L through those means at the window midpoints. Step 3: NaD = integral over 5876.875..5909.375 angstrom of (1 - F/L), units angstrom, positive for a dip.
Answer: 1.3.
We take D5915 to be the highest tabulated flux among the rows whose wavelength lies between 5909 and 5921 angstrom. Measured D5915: 12.6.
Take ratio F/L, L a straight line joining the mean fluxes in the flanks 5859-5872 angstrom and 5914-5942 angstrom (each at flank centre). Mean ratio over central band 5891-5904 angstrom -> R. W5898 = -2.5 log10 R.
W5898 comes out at 0.106 mag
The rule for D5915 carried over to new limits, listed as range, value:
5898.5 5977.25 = 12.9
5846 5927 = 13.1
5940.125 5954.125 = 12.2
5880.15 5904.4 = 11.8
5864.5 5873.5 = 10.9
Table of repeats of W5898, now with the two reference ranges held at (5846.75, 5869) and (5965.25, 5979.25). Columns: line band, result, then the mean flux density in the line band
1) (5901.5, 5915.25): -0.02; 10.9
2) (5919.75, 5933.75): 0.02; 10.6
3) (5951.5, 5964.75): 0.01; 10.7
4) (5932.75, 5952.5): -0.03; 11.1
